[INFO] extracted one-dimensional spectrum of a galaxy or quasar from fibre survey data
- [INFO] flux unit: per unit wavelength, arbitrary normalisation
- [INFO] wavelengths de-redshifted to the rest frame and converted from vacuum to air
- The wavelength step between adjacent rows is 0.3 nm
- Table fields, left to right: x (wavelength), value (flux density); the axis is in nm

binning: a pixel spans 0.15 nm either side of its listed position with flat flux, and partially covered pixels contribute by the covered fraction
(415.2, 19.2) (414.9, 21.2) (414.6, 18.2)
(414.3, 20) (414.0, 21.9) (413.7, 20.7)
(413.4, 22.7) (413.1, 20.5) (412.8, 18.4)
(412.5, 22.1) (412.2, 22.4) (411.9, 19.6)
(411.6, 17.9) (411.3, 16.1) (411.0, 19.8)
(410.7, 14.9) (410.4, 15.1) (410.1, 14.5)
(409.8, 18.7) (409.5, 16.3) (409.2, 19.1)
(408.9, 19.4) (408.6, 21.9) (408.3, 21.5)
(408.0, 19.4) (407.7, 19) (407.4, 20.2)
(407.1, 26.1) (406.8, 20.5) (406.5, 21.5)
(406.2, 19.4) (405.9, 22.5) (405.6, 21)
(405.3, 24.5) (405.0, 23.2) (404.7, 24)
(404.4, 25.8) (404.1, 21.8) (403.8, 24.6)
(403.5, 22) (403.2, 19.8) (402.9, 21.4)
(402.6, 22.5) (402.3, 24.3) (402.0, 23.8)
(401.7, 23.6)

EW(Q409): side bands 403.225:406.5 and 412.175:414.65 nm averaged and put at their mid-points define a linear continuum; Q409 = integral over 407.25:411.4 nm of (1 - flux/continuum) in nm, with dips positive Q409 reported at 0.65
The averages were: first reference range 22.7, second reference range 20.8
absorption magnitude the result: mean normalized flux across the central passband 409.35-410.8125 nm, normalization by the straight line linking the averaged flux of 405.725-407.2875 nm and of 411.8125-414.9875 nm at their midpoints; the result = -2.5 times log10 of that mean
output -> 0.32 mag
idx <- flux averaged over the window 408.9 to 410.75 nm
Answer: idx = 16.8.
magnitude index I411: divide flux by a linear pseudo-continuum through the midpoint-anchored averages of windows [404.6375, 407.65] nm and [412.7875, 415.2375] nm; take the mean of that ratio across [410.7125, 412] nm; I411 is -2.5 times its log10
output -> 0.17 mag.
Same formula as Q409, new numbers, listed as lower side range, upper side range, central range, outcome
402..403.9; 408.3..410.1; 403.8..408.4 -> -0.316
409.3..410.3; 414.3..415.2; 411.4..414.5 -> -0.330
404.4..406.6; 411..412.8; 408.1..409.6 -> 0.089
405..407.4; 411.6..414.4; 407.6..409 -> 0.091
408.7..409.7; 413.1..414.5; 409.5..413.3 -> 0.282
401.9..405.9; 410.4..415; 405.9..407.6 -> 0.024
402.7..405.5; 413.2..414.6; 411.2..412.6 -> 0.112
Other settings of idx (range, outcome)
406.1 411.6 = 19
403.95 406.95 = 22.4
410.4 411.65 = 16.9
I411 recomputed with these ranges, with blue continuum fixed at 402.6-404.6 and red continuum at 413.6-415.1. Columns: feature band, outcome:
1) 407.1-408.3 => 0.06 mag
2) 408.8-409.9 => 0.17 mag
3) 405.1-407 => 0.02 mag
